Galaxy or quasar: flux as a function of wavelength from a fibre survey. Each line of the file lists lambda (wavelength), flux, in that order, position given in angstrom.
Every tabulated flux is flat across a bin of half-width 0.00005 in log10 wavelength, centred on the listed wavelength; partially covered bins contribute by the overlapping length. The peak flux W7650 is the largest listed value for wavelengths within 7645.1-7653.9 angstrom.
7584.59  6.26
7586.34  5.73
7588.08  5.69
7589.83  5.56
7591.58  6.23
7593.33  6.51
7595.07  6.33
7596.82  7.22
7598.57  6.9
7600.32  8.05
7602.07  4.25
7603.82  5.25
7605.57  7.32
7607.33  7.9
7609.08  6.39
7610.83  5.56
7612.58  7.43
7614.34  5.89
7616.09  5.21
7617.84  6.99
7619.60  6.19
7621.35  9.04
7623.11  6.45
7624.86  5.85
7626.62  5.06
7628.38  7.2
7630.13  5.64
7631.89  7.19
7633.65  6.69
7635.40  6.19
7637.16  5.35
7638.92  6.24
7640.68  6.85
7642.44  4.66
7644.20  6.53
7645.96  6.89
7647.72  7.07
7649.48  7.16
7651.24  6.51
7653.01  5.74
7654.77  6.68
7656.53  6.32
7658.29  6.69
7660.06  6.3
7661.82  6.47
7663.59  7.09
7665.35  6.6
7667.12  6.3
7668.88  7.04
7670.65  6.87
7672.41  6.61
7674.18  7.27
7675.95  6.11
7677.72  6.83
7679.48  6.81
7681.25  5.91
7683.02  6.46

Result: 7.16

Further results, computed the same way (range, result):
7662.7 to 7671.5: 7.09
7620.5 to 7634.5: 9.04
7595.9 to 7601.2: 8.05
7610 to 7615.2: 7.43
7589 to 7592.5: 6.23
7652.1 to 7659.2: 6.69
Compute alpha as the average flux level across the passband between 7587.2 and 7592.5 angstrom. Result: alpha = 5.83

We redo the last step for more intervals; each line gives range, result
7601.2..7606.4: 5.6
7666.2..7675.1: 6.81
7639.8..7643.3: 5.76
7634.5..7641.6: 6.15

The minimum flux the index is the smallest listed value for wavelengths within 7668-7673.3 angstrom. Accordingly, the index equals 6.61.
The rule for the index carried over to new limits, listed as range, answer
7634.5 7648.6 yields 4.66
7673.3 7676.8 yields 6.11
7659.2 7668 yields 6.3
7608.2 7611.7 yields 5.56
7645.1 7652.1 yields 6.51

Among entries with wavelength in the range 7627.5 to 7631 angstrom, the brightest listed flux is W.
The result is 7.2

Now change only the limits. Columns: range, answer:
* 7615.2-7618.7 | 6.99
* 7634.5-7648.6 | 7.07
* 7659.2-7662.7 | 6.47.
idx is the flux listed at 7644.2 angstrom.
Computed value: 6.53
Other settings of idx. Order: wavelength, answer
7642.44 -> 4.66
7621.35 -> 9.04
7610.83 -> 5.56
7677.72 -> 6.83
